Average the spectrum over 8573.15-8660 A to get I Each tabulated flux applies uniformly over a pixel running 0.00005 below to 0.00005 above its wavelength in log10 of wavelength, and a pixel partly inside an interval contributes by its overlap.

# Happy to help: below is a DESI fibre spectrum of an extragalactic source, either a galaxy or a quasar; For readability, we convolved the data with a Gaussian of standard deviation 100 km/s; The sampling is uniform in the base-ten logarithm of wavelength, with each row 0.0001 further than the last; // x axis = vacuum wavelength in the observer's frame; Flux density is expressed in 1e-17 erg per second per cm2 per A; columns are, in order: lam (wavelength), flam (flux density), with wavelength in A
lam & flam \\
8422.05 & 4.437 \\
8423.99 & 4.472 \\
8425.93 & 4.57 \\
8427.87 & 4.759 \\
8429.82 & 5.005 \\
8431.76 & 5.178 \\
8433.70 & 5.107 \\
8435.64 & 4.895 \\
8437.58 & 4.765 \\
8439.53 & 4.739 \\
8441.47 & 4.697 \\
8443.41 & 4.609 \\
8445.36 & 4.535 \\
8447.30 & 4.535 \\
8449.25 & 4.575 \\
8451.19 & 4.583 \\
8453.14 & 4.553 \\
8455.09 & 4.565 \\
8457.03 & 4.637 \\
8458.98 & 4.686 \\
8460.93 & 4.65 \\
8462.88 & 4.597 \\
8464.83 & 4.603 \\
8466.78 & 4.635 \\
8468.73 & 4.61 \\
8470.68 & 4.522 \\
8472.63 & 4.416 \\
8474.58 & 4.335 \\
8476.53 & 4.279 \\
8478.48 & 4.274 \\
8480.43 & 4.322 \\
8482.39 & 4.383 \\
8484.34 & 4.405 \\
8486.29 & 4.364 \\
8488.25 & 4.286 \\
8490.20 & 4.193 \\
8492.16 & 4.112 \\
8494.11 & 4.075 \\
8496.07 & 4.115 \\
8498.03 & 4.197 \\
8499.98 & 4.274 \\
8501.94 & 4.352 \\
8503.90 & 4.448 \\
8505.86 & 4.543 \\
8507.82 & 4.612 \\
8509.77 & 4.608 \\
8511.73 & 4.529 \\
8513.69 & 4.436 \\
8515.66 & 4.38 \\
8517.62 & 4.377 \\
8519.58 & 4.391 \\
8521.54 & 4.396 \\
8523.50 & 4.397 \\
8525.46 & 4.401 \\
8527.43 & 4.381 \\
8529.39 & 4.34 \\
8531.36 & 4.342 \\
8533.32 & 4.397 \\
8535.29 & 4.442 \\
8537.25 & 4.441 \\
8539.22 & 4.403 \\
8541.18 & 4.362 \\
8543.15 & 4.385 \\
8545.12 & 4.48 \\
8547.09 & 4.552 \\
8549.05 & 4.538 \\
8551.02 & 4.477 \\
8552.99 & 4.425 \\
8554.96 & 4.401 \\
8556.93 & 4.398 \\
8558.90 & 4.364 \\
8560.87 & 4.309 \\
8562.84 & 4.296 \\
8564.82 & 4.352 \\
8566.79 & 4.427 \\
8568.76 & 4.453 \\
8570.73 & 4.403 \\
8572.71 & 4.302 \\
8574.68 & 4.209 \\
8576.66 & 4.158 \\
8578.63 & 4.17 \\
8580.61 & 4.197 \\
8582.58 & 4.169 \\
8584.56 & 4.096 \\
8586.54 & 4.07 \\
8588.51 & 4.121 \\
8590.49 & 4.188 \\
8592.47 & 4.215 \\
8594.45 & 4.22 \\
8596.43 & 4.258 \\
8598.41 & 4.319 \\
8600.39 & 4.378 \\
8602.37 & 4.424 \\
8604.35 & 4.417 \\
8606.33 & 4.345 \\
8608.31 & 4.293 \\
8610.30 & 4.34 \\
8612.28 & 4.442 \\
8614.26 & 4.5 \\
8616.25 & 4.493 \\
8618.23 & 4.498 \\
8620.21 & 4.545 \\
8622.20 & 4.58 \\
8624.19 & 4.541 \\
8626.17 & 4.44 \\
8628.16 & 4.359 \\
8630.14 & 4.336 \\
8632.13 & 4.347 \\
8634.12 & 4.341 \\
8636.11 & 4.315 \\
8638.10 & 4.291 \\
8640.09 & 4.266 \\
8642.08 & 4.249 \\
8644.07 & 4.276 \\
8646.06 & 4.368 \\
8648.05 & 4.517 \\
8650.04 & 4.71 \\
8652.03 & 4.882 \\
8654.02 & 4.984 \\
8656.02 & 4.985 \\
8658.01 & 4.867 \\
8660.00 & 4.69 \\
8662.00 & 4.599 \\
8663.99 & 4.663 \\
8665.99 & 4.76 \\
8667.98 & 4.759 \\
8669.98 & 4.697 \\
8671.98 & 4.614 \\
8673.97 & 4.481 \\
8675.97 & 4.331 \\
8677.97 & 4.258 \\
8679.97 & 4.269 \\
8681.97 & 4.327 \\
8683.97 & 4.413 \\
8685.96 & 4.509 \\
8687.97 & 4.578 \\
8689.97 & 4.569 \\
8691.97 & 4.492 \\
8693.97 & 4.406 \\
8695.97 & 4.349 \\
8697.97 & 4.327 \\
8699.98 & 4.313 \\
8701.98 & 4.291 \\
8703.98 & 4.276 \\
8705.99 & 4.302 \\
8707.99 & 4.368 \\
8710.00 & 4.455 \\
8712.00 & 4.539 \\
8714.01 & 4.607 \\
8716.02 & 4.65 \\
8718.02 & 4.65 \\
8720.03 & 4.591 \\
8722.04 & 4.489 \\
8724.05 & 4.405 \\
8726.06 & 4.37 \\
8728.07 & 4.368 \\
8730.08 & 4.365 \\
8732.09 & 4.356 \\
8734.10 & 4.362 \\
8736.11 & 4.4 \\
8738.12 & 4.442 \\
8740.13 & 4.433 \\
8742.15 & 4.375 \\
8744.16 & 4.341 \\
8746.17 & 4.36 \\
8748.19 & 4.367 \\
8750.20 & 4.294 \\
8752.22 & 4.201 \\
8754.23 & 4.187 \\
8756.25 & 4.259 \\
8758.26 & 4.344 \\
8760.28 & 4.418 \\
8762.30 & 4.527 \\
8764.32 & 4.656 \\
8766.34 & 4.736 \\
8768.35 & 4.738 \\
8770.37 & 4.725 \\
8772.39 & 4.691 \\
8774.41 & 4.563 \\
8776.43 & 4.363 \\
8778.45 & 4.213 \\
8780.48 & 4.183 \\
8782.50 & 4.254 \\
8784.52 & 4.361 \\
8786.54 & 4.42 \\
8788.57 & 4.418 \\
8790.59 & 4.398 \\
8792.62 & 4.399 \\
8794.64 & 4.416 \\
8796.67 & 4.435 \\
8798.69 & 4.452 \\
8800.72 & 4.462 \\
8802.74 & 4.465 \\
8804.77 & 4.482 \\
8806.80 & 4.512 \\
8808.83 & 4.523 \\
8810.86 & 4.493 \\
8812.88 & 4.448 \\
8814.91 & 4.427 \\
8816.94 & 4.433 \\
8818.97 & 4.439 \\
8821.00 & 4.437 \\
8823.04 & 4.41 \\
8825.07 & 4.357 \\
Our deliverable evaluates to 4.39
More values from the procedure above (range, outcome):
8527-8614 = 4.34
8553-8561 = 4.38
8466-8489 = 4.4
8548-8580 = 4.35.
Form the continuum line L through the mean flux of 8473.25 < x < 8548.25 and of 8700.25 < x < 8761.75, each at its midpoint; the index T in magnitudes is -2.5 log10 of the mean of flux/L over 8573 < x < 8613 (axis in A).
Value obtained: 0.03 mag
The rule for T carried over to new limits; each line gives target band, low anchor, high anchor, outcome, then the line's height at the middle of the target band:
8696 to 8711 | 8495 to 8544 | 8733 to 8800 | 0.02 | 4.41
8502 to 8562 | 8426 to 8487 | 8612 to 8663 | 0.03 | 4.57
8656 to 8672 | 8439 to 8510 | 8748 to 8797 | -0.07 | 4.43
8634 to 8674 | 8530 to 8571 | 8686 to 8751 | -0.04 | 4.42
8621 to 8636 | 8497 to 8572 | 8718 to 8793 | 0.00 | 4.42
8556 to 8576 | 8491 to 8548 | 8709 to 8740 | 0.01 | 4.4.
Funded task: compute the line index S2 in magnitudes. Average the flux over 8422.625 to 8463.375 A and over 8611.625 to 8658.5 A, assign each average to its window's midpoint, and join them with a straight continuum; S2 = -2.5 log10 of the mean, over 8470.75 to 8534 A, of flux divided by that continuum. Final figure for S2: 0.07 mag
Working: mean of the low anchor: 4.7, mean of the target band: 4.36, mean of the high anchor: 4.5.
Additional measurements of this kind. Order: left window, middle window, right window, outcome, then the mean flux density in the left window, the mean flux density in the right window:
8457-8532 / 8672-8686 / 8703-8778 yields 0.014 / 4.4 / 4.45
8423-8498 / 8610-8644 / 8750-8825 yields 0.021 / 4.54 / 4.44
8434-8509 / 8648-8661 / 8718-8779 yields -0.088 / 4.48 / 4.44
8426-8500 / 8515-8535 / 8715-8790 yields 0.031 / 4.53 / 4.43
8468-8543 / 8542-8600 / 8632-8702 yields 0.029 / 4.37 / 4.51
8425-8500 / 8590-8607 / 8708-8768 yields 0.043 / 4.53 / 4.43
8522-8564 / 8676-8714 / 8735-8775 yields 0.011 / 4.41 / 4.45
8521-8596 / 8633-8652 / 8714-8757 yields -0.008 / 4.33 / 4.4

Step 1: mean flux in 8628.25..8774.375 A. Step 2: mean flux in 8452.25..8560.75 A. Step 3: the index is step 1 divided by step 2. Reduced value 1.01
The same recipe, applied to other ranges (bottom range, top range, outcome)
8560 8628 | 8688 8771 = 1.02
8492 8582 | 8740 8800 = 1.01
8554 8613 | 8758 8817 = 1.04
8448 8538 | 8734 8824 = 1.00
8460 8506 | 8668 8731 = 1.02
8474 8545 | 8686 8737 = 1.02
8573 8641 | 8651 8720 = 1.05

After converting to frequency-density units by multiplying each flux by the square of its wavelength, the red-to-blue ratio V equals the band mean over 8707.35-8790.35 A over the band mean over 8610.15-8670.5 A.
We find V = 1.0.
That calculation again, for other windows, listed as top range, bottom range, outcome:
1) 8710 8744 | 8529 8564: 1.05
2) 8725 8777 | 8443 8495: 1.06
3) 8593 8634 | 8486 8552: 1.03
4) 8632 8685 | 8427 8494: 1.04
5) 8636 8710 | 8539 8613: 1.06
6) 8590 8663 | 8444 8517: 1.04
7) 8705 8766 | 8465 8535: 1.07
